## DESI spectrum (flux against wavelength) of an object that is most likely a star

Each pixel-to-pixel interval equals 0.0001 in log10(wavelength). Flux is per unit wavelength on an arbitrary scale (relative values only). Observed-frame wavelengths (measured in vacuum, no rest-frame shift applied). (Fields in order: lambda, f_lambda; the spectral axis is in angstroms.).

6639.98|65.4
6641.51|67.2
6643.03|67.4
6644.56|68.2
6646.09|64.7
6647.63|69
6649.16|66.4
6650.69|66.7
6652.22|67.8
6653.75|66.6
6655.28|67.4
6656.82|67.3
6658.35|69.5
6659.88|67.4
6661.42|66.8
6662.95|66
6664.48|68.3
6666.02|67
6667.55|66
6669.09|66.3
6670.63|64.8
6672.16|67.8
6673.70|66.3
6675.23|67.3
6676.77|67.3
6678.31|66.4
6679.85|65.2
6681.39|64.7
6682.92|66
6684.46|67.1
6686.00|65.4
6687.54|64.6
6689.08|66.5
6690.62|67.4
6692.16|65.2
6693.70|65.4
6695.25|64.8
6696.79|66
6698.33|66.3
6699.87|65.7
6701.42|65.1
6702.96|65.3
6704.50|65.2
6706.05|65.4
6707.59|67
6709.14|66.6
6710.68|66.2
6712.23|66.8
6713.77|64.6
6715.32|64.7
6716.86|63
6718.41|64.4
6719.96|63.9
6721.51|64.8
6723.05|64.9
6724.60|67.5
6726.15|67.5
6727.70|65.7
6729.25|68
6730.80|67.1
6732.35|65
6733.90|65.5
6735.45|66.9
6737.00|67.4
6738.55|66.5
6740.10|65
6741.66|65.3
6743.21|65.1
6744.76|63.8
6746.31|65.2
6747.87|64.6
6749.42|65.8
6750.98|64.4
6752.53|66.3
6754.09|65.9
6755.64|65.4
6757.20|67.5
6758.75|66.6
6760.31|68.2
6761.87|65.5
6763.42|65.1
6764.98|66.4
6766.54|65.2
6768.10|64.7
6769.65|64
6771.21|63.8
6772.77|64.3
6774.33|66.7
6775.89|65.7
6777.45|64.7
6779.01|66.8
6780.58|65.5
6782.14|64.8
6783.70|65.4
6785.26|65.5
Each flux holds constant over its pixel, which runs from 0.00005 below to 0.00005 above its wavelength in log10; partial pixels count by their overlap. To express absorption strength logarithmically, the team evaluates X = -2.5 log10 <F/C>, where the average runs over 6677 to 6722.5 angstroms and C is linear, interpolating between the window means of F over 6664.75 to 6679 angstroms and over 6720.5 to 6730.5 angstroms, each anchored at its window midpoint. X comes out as 0.02 mag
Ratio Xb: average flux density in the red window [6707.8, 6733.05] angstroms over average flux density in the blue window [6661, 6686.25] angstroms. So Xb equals 1.0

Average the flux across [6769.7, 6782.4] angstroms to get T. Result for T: 65.2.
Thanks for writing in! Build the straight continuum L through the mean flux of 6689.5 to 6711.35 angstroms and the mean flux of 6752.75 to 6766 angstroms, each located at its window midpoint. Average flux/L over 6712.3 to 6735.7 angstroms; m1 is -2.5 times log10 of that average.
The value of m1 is 0.01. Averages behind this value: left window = 65.8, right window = 66.3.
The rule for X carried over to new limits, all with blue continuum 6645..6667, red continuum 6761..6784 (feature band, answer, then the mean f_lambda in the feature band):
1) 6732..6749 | 0.00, 65.5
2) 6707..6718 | 0.01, 65.5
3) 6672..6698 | 0.01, 66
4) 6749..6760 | -0.01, 66.1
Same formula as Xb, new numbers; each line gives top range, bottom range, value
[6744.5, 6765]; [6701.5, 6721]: 1.01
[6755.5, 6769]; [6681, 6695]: 1.00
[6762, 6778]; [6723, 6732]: 0.97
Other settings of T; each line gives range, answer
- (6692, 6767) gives 65.7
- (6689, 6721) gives 65.5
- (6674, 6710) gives 65.9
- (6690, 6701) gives 65.7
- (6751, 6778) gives 65.6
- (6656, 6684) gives 66.7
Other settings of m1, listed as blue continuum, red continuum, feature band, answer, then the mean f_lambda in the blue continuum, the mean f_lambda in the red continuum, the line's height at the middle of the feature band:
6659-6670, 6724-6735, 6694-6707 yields 0.020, 66.8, 66.6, 66.7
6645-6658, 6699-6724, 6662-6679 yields -0.003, 67.1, 65.2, 66.5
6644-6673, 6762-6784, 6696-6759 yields 0.004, 67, 65.2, 65.9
